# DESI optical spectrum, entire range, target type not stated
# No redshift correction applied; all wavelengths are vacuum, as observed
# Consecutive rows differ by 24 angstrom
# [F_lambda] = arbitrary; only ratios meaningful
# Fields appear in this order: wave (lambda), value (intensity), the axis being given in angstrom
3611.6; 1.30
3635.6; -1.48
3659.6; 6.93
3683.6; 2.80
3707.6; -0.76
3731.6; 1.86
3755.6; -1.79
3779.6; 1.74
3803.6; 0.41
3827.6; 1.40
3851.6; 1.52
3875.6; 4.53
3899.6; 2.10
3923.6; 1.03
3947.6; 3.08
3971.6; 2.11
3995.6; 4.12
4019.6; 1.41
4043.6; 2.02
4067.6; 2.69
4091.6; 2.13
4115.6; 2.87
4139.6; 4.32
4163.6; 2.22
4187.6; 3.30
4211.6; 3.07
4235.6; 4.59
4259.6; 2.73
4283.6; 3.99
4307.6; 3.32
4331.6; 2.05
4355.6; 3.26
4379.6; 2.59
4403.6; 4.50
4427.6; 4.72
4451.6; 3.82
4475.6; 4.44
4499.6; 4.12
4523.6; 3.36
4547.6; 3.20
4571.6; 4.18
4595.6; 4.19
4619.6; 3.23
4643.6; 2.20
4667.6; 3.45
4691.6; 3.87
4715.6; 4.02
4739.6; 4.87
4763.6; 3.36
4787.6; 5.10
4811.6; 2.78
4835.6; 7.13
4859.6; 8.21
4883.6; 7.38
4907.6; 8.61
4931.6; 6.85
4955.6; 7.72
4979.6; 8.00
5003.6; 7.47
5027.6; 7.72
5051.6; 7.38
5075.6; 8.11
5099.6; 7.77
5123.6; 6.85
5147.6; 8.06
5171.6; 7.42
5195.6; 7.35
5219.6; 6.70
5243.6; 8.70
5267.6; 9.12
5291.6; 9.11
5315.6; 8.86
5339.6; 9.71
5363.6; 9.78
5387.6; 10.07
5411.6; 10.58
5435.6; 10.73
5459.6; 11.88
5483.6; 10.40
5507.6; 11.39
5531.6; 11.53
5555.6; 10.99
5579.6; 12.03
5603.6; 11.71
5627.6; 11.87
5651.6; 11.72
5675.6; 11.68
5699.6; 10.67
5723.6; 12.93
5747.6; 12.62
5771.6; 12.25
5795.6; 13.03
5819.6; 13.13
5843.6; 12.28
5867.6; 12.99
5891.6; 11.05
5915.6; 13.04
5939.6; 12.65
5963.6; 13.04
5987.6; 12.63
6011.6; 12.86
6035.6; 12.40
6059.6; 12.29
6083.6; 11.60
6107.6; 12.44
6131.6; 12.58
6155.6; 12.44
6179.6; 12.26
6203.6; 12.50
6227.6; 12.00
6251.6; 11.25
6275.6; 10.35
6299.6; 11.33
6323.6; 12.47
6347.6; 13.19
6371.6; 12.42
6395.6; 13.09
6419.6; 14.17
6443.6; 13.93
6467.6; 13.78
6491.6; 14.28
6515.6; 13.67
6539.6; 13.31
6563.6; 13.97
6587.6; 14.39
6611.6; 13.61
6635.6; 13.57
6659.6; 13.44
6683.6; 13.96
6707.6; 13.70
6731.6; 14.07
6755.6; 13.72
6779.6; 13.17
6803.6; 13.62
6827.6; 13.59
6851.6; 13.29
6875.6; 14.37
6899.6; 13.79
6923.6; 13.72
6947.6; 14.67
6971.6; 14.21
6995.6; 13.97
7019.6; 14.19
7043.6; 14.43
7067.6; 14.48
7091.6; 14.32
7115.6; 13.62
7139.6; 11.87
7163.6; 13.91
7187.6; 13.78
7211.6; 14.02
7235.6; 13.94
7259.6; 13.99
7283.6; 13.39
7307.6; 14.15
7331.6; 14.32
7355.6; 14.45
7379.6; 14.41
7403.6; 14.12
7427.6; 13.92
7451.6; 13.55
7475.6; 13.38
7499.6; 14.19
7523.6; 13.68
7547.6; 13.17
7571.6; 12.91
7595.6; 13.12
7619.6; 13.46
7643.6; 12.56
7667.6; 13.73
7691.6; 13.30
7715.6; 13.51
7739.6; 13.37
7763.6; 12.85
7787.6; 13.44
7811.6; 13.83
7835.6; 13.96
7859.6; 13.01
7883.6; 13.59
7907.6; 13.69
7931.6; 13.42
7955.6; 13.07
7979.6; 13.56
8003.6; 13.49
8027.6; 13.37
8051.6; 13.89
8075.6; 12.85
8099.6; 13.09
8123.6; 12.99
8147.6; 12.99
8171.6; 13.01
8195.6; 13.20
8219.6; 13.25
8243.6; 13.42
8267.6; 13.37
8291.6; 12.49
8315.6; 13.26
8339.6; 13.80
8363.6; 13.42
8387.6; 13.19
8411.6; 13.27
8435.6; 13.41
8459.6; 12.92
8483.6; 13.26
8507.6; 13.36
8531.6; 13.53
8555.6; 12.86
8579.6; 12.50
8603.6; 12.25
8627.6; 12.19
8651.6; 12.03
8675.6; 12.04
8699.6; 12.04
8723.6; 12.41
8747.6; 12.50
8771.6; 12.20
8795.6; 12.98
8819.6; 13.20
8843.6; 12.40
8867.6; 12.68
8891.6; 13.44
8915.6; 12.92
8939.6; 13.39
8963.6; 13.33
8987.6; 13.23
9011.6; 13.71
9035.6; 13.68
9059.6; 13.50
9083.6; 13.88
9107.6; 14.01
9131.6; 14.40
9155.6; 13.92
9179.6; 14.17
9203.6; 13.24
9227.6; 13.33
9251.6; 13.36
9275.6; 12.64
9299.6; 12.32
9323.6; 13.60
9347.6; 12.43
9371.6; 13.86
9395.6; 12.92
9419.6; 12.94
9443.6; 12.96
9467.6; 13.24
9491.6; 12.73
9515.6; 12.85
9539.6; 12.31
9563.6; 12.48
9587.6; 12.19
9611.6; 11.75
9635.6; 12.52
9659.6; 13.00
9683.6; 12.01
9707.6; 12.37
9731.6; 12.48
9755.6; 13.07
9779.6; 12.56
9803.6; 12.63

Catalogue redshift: 0.21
